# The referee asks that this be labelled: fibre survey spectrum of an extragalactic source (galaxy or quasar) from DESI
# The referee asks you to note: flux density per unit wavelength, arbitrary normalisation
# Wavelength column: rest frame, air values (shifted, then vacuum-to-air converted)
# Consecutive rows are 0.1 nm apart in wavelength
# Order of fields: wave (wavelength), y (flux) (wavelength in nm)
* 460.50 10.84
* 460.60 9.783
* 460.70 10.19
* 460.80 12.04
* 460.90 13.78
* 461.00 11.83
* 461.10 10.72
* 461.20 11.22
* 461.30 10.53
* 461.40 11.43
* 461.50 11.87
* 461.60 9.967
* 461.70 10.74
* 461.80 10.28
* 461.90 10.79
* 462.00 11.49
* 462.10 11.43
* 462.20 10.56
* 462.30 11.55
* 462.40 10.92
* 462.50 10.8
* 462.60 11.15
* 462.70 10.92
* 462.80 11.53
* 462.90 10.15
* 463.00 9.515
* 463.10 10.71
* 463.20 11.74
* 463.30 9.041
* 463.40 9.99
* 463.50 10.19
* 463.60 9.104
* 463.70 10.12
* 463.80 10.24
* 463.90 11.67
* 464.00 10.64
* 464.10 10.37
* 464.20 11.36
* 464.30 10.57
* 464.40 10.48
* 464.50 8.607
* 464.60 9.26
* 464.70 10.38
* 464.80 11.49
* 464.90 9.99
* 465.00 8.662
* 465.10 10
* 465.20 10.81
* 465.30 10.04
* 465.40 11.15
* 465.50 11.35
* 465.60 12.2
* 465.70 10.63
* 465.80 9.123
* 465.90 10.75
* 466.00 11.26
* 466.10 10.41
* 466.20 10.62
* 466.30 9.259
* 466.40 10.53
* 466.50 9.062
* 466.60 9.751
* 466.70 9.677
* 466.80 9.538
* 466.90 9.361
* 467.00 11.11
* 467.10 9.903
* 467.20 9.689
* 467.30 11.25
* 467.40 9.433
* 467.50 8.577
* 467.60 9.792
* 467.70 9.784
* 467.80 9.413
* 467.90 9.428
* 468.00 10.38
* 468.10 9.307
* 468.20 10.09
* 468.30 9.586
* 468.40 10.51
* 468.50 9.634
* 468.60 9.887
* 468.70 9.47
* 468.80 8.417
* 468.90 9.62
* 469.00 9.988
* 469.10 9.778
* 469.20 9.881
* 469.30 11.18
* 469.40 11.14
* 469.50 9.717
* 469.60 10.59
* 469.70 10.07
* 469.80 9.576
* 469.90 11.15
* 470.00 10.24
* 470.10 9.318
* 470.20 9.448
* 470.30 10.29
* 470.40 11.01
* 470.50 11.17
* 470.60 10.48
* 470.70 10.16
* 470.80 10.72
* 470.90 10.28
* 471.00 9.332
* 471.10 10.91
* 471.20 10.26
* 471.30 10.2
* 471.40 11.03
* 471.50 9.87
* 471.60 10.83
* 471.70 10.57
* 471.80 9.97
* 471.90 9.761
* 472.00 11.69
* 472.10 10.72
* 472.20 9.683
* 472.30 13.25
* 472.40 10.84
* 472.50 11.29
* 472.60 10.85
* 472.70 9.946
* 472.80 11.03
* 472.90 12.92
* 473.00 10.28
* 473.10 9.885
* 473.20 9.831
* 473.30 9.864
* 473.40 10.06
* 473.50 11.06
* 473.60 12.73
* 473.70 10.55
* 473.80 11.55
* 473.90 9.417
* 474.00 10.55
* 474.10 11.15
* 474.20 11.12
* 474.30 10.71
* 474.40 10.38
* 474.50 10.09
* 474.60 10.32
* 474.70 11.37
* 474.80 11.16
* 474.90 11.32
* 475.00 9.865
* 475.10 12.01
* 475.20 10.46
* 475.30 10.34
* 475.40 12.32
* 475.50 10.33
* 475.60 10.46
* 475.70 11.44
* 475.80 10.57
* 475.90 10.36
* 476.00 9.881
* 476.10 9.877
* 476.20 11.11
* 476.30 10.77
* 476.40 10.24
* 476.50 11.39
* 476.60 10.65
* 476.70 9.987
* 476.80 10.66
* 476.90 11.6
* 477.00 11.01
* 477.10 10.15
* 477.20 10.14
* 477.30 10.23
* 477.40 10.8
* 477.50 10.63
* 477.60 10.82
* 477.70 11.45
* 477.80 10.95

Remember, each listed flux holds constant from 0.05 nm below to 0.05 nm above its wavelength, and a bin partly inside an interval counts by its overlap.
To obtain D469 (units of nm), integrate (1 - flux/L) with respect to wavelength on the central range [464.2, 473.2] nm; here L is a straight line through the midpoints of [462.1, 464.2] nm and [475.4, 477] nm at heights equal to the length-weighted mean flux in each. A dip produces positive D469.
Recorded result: 0.32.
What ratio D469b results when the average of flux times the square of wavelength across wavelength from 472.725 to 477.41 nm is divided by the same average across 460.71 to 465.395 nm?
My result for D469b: 1.06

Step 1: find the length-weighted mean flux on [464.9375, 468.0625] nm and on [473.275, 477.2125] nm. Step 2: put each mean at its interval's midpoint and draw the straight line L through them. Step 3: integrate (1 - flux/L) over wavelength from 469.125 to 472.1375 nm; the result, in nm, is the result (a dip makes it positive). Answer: 0.01 nm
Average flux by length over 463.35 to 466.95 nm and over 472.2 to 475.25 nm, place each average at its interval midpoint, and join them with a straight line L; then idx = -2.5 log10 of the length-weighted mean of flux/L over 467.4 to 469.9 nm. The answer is 0.07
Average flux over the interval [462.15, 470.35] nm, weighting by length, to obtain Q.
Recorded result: 10.2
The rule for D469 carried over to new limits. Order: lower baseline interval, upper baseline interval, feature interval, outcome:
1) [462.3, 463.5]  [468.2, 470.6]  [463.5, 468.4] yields 0.11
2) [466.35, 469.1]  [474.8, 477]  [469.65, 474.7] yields -0.14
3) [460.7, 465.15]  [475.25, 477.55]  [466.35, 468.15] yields 0.15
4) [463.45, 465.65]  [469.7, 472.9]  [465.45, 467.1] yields 0.02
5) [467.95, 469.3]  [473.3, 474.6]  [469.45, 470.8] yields -0.03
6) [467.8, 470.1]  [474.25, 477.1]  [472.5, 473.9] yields -0.04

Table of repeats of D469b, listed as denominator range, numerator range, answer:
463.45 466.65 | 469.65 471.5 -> 1.02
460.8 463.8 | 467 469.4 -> 0.93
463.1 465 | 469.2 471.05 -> 1.03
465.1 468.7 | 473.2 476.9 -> 1.10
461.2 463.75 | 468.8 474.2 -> 1.02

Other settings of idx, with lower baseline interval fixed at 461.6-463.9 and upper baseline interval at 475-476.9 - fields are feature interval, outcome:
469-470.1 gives 0.04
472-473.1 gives -0.04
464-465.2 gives 0.05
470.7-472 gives 0.03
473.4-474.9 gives -0.02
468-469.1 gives 0.10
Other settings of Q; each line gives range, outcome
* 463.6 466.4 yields 10.4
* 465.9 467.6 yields 9.98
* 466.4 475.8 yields 10.4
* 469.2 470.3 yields 10.2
